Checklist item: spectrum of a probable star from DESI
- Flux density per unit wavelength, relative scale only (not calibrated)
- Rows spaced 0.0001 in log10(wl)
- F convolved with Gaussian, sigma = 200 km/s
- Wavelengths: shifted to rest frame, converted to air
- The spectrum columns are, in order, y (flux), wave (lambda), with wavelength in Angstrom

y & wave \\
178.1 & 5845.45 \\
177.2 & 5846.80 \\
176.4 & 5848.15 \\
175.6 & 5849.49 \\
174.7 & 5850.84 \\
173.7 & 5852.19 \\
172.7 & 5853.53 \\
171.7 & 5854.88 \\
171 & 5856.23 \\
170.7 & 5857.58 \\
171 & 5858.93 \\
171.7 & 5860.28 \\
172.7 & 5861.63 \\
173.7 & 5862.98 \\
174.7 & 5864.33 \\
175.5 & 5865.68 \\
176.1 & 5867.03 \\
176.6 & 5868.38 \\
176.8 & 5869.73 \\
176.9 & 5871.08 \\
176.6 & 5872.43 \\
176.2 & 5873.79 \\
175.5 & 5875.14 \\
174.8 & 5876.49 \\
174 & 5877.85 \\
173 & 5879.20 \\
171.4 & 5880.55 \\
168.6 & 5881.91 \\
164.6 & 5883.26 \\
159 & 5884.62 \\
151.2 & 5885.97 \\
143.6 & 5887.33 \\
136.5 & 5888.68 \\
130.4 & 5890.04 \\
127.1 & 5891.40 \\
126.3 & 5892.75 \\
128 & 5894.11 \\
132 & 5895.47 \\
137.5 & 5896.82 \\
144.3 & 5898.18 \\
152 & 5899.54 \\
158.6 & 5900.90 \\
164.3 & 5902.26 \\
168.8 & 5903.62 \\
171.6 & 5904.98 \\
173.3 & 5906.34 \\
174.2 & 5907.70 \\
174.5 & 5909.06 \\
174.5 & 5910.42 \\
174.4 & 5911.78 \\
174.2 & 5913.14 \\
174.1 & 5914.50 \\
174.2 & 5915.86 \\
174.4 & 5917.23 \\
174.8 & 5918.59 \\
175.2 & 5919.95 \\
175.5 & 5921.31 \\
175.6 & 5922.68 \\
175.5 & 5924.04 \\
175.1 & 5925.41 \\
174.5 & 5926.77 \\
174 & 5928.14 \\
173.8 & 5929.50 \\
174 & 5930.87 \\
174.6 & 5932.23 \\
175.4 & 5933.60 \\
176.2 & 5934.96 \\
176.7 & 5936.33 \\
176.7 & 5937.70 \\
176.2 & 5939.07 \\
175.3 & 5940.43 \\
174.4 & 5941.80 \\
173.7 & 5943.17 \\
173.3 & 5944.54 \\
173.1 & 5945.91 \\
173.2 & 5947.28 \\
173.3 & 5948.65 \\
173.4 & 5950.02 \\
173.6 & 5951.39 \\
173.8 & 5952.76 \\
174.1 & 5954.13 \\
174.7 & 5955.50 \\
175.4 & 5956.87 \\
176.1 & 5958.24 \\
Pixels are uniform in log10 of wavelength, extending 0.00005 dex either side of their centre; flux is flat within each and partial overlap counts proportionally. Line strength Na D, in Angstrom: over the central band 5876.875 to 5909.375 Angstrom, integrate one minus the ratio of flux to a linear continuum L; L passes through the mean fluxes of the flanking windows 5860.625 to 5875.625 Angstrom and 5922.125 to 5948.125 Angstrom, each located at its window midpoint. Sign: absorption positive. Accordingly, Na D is 3.9 Angstrom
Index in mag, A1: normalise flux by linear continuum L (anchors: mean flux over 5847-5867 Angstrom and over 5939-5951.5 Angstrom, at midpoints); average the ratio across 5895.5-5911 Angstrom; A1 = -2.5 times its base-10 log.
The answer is 0.08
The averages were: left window 173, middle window 162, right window 174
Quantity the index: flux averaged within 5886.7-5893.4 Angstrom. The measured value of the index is 133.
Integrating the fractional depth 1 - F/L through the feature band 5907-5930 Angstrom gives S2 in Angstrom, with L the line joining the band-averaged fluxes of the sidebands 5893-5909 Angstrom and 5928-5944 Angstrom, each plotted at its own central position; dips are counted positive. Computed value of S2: -1.4 Angstrom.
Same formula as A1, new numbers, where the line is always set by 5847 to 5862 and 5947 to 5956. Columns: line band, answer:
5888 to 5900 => 0.27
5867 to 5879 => -0.02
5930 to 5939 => -0.01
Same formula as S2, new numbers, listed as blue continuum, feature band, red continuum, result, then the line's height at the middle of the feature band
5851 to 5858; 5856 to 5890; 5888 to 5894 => -4.1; 151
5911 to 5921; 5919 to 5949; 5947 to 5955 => -0.1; 174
